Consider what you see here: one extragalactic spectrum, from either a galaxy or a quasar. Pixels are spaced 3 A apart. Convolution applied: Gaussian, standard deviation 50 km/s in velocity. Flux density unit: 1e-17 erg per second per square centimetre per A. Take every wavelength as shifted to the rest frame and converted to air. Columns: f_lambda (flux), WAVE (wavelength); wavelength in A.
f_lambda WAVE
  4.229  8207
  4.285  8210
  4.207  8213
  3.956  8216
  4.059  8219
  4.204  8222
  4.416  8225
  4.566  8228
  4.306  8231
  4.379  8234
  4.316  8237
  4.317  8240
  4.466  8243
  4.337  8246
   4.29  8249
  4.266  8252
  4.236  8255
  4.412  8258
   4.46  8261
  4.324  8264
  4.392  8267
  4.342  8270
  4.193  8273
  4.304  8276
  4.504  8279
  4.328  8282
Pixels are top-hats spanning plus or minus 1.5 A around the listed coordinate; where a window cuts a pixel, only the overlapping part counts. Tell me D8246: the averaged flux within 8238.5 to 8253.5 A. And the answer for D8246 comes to 4.34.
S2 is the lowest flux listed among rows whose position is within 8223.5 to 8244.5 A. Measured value 4.306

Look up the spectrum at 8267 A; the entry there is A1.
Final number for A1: 4.392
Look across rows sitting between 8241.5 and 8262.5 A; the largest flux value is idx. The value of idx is 4.466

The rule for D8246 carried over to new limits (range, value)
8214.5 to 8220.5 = 4.01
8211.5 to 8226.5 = 4.17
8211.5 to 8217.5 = 4.08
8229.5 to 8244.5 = 4.36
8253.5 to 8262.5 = 4.37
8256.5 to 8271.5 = 4.39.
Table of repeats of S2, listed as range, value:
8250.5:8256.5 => 4.236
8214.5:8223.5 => 3.956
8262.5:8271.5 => 4.324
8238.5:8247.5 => 4.317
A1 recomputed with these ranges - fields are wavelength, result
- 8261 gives 4.46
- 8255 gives 4.236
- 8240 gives 4.317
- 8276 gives 4.304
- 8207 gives 4.229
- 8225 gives 4.416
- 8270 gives 4.342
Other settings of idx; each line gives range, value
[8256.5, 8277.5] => 4.46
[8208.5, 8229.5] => 4.566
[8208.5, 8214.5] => 4.285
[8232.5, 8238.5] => 4.379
